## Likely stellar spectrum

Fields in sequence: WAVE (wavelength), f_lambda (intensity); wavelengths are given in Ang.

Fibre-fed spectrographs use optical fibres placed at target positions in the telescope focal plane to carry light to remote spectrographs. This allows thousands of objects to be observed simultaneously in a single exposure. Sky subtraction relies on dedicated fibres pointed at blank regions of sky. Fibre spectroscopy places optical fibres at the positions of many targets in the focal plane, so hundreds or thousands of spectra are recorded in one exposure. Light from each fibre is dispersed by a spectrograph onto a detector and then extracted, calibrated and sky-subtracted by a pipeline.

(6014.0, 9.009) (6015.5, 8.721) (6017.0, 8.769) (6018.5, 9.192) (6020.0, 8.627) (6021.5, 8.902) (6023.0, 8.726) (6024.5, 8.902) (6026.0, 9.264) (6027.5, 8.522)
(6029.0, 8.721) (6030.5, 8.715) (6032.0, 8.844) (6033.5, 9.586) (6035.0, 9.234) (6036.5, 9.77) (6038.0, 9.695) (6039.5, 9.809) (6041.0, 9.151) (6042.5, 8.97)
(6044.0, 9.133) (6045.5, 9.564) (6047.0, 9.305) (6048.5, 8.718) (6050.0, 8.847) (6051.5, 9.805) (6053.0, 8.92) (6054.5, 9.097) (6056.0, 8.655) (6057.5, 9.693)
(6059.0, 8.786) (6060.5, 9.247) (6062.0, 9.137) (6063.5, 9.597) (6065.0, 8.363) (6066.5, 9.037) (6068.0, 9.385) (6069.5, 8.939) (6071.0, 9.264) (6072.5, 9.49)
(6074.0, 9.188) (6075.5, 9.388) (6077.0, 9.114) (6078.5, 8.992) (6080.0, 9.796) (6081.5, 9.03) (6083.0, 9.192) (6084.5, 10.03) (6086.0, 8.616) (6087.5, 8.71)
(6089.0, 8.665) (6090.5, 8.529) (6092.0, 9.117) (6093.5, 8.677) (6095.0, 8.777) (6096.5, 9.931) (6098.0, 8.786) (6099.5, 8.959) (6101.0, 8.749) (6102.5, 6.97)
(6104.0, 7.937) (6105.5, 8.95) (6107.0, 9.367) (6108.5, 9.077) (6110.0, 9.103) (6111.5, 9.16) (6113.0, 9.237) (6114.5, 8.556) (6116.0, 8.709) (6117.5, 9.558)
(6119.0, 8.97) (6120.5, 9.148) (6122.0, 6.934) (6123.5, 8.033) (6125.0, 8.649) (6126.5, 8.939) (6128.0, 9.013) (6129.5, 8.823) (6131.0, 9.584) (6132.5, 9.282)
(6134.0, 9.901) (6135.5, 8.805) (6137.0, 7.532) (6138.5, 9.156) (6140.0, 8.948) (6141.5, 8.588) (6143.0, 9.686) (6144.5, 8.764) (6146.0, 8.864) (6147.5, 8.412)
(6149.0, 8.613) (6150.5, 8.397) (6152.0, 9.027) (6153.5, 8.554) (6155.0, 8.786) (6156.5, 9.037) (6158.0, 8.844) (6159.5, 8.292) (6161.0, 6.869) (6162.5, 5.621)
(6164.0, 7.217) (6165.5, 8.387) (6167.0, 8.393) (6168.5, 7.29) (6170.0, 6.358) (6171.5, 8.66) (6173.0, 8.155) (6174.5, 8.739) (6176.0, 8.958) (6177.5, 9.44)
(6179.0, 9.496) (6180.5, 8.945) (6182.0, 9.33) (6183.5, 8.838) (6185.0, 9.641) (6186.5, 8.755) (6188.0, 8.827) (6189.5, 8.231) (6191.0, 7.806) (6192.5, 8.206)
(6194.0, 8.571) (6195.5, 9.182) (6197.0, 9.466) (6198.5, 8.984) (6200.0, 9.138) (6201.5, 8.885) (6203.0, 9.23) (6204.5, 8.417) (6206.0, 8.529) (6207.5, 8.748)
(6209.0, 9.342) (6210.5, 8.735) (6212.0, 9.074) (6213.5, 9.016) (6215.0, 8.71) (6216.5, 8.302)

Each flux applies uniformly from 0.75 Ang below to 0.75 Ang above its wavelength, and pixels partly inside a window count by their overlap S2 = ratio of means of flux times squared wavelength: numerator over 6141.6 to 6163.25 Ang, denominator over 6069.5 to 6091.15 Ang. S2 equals 0.9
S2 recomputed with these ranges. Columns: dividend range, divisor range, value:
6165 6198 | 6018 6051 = 0.99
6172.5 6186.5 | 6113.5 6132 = 1.05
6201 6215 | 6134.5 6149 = 1.03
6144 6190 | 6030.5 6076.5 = 0.95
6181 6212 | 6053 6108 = 1.02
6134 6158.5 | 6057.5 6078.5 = 0.98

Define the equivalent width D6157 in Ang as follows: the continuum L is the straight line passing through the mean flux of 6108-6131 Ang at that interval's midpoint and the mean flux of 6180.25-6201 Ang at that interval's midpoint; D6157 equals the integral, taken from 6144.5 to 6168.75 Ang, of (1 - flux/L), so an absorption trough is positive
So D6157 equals 1.7 Ang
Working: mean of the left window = 8.82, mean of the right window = 8.85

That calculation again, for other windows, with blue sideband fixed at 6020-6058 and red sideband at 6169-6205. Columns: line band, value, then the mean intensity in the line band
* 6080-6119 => 0.3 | 8.91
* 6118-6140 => 0.3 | 8.78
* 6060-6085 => -0.5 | 9.24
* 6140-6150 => 0.0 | 8.82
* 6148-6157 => 0.1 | 8.72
